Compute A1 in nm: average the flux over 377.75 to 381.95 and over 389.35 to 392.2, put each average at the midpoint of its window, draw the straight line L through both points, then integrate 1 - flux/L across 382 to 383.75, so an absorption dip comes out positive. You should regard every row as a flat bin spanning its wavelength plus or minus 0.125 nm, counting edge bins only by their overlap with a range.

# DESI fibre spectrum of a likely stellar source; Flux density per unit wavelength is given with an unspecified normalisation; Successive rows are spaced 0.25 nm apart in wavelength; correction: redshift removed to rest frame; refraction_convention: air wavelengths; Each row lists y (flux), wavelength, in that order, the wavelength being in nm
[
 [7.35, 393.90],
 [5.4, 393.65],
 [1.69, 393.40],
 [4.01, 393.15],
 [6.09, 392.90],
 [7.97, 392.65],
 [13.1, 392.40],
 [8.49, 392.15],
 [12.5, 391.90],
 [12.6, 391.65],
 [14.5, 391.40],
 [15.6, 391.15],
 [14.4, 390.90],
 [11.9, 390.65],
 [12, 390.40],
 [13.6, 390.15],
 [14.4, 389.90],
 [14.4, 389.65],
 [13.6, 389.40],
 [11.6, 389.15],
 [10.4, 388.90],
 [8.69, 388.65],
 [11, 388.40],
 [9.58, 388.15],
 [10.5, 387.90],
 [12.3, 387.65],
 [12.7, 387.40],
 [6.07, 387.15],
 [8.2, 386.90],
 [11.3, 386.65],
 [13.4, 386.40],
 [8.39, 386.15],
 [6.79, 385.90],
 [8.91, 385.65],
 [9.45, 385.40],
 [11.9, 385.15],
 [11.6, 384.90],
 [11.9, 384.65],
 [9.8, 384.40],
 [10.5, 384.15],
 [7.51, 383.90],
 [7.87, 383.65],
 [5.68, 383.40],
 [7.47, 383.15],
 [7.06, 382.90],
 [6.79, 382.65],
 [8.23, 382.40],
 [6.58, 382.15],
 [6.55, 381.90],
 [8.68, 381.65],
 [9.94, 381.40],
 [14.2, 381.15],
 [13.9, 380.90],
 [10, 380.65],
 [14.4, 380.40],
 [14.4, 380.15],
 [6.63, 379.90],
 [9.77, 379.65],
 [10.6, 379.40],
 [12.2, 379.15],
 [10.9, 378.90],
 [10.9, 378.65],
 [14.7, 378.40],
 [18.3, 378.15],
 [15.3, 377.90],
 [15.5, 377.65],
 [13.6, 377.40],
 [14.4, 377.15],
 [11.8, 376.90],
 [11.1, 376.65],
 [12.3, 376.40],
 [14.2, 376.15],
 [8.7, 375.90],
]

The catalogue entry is 0.74 nm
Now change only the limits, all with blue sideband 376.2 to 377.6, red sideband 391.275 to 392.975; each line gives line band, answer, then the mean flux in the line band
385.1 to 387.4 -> 0.430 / 9.48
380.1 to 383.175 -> 0.615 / 9.83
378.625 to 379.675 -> 0.134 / 11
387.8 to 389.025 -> 0.145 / 10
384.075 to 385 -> 0.072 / 11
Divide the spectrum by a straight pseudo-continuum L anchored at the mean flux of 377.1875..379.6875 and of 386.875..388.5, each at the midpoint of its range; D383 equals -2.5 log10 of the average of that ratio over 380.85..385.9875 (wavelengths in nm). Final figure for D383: 0.27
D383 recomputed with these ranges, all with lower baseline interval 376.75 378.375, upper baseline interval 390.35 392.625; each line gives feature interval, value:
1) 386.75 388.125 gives 0.31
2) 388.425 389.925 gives 0.09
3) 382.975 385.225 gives 0.43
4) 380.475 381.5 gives 0.17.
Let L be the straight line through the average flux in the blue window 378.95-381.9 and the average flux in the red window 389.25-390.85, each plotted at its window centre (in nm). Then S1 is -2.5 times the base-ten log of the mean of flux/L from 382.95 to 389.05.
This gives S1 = 0.28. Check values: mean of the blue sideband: 11.1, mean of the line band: 9.64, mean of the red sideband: 13.3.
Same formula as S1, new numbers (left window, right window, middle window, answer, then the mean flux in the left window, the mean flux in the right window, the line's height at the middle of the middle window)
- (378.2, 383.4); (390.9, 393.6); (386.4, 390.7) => -0.150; 10.2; 9.76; 9.9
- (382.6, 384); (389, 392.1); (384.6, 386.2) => -0.121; 7.07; 13.3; 8.87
